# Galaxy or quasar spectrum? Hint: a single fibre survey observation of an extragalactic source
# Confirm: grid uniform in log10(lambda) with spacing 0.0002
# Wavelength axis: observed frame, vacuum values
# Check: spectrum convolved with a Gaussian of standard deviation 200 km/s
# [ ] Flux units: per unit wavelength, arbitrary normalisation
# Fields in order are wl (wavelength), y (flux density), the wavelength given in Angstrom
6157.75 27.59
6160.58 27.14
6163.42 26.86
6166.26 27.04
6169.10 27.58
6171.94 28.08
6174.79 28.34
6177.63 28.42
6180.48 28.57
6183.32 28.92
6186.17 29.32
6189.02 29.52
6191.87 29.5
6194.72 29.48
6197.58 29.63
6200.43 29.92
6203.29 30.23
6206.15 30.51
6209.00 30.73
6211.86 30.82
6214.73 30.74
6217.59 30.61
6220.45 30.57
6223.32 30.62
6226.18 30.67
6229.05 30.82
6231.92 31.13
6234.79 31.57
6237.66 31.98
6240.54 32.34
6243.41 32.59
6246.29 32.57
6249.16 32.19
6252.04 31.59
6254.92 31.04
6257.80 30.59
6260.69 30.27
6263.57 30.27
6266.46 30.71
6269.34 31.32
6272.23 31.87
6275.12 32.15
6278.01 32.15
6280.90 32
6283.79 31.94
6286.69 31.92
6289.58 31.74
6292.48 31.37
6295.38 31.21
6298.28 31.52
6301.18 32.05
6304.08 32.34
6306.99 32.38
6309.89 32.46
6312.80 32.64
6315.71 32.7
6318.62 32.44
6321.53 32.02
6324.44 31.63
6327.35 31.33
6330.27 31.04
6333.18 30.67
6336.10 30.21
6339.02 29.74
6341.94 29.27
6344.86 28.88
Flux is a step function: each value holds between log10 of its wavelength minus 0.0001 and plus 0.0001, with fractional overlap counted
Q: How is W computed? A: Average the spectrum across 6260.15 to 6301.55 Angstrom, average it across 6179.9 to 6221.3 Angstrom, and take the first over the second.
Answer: 1.05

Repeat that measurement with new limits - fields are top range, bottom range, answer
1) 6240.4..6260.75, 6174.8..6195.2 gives 1.09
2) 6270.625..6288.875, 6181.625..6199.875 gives 1.09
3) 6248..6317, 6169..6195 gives 1.10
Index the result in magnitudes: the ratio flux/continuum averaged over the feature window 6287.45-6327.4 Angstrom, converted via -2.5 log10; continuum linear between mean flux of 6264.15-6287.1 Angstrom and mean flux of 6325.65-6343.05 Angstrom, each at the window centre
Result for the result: -0.03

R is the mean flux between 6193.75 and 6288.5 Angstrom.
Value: 31.2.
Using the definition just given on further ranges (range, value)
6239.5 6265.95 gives 31.5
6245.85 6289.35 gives 31.5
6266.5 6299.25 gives 31.7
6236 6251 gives 32.3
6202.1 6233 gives 30.7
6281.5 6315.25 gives 32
